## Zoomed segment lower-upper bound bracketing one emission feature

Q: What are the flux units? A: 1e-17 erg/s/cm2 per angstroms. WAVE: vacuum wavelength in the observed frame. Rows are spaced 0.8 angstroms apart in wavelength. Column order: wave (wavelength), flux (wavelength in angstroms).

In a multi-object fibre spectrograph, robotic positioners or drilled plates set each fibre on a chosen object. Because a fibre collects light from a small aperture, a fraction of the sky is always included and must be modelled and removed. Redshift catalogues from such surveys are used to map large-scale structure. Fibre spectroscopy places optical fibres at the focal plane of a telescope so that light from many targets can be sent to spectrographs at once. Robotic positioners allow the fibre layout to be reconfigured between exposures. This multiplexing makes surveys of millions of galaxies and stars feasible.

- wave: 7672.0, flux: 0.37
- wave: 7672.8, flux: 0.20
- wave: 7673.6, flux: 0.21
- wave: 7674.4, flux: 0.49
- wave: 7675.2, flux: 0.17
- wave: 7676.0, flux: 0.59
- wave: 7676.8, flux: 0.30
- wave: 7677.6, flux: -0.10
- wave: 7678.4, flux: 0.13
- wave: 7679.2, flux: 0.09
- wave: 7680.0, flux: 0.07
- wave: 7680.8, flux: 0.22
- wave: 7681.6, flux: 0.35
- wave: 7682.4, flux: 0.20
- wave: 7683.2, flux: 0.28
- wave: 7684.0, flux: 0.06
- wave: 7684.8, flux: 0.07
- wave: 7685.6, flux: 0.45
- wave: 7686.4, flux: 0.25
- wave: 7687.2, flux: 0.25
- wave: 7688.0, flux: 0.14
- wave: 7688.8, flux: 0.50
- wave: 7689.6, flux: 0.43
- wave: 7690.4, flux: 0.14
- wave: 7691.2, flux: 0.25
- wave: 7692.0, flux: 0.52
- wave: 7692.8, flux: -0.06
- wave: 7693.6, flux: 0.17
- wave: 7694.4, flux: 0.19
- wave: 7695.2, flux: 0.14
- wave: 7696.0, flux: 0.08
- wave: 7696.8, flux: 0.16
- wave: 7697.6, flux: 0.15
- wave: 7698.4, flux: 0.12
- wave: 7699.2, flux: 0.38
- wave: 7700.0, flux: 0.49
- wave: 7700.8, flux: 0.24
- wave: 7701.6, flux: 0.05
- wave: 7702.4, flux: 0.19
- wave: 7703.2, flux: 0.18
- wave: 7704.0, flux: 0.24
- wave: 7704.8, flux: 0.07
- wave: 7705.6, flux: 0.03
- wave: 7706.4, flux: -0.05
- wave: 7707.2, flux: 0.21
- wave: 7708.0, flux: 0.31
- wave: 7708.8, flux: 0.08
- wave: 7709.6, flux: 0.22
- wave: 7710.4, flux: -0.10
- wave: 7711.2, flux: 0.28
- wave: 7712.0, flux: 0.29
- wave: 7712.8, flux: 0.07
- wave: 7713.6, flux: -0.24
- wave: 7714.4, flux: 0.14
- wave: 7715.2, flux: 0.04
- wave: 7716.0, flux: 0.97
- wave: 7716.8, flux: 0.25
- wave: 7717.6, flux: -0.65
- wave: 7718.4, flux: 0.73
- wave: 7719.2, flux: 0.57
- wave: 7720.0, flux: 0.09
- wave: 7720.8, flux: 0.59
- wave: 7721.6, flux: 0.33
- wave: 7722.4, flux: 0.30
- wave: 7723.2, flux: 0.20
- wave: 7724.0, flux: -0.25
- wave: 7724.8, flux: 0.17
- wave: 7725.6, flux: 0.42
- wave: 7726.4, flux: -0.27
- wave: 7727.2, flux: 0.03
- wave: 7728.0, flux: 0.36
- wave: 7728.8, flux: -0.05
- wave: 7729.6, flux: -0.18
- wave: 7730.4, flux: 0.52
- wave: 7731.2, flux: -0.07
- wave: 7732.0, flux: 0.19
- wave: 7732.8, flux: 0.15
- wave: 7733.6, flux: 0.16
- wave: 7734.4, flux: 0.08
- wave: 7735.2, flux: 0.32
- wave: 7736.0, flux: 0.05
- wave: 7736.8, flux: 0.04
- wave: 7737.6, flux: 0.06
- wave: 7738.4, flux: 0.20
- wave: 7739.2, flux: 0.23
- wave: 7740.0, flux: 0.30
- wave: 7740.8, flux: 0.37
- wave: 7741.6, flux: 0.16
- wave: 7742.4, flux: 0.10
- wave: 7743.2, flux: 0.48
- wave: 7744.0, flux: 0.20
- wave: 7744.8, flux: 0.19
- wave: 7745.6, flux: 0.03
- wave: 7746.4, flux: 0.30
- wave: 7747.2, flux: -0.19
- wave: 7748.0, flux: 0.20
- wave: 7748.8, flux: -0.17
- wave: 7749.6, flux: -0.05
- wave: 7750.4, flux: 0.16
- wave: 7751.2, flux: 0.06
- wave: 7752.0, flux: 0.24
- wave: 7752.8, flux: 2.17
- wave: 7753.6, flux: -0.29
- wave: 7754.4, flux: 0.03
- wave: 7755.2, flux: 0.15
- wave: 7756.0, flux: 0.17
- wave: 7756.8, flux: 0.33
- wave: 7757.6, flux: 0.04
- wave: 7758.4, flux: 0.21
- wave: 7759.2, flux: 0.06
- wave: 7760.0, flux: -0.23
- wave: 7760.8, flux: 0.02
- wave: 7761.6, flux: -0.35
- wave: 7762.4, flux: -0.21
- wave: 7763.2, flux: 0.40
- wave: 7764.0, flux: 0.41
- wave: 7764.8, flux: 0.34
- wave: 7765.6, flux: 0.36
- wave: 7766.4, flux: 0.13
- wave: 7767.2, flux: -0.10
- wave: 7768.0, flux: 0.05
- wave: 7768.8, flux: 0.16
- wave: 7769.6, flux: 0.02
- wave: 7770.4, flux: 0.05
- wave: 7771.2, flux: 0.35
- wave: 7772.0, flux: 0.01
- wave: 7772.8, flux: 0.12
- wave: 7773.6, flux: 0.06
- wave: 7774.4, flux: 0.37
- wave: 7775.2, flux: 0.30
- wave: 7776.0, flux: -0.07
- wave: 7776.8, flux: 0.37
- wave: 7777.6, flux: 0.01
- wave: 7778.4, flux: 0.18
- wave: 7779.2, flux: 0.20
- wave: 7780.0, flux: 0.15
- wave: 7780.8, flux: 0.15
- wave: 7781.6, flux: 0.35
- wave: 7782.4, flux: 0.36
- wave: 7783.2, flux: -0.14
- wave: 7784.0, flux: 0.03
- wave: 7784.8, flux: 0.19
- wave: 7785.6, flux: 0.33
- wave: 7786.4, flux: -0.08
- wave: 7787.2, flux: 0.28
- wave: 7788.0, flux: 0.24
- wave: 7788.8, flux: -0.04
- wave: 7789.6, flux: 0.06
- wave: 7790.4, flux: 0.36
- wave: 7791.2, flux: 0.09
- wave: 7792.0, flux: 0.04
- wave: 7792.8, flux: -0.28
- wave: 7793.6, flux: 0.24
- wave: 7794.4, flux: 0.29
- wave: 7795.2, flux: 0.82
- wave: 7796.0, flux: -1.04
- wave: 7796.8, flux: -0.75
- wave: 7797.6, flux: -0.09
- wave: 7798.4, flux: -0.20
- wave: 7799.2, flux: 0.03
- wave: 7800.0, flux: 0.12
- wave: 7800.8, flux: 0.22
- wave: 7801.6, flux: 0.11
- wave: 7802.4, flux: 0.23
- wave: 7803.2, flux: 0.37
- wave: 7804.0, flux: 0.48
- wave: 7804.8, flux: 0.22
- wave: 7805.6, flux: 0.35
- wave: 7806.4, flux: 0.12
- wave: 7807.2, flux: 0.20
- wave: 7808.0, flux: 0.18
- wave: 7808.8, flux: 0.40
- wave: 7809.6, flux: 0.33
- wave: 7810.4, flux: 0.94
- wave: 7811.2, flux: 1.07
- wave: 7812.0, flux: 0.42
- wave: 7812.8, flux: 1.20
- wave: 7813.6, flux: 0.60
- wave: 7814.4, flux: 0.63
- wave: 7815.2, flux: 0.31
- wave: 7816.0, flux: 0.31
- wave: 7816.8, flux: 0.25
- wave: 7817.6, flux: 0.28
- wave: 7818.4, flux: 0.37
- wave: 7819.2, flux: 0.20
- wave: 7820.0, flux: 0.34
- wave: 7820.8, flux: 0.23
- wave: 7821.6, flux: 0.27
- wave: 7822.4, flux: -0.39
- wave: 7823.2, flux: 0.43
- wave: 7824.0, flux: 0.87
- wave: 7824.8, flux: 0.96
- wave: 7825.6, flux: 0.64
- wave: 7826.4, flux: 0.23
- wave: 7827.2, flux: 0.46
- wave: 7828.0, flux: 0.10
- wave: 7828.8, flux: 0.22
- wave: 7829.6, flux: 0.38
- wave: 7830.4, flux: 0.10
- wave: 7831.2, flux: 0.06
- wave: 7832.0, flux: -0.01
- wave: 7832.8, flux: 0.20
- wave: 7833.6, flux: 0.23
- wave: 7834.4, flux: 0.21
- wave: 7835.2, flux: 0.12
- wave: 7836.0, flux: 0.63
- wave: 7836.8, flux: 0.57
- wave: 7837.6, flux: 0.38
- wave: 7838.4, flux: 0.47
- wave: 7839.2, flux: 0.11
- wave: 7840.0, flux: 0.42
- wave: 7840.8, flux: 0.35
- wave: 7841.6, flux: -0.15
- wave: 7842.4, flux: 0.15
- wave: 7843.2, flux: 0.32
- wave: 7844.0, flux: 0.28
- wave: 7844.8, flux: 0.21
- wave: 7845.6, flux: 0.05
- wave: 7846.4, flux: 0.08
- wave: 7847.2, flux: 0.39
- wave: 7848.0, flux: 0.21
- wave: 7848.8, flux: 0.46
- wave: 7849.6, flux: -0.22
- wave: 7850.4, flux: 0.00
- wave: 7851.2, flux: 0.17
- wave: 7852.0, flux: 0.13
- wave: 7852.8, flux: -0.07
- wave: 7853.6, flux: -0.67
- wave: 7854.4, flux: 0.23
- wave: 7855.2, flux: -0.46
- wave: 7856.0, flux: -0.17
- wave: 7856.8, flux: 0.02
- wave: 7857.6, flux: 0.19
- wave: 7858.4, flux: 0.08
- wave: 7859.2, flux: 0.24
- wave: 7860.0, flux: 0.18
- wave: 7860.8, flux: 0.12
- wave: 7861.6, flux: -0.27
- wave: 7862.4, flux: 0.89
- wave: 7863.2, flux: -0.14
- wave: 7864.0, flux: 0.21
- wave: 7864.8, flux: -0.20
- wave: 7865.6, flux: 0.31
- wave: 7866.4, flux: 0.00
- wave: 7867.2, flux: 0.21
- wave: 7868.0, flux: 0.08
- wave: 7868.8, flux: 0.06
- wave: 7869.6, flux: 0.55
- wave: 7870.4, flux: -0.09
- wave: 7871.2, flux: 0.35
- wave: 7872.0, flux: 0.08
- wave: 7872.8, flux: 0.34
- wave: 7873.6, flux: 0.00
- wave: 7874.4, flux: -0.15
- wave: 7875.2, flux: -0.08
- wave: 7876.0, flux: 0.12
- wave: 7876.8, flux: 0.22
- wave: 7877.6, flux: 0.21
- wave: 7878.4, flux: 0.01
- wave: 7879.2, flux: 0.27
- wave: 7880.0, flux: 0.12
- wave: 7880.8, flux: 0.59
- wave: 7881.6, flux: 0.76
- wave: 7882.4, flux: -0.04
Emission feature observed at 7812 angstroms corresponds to Hgamma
